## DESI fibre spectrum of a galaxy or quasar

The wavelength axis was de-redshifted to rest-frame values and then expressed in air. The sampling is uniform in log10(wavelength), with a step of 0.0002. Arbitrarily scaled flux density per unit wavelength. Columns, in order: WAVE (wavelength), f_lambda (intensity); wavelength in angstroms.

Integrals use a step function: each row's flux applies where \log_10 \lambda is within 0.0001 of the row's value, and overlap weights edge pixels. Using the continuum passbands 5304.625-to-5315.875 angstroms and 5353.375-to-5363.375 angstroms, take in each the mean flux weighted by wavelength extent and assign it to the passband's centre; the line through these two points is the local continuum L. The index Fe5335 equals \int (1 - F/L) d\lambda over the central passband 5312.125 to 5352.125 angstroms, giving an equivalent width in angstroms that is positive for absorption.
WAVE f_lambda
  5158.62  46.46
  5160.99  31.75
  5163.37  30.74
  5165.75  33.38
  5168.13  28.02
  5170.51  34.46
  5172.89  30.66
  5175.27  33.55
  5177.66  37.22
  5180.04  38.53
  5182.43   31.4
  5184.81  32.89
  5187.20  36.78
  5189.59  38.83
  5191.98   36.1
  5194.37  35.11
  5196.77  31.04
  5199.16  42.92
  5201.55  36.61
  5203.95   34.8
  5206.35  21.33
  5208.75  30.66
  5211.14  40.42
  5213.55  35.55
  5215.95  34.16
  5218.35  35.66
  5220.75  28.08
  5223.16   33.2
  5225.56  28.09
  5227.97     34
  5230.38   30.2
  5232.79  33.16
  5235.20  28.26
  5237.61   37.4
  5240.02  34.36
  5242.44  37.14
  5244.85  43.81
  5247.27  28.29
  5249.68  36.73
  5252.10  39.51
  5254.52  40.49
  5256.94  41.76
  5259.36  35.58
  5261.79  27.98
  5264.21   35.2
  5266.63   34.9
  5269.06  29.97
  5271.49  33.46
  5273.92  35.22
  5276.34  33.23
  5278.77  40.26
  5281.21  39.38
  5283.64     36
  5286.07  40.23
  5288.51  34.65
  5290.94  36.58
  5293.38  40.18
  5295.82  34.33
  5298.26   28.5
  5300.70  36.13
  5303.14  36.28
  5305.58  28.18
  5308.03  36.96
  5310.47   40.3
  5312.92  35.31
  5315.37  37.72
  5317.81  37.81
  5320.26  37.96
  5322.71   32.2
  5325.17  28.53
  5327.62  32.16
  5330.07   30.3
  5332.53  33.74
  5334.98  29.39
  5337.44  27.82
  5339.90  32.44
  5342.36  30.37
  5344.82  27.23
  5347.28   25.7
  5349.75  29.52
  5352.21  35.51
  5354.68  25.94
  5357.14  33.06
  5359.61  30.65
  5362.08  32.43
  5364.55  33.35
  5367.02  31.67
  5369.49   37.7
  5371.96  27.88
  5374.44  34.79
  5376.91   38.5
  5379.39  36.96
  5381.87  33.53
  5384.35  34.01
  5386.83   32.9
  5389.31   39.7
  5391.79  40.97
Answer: 1.9 angstroms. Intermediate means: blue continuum 35.7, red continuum 30.6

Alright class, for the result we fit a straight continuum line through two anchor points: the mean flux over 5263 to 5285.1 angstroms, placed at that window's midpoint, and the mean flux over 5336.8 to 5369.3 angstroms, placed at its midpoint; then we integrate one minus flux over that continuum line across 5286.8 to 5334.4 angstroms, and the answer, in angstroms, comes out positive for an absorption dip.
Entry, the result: -2.0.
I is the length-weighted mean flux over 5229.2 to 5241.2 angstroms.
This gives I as 32.7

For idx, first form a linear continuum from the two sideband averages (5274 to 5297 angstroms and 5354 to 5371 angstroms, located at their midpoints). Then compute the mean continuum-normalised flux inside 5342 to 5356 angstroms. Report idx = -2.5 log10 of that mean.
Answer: 0.14 mag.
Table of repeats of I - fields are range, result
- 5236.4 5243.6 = 36.3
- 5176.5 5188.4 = 35.4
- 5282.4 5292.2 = 36.9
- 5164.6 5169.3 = 30.7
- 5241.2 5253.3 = 37.1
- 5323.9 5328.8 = 30.3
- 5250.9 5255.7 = 40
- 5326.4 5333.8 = 32.1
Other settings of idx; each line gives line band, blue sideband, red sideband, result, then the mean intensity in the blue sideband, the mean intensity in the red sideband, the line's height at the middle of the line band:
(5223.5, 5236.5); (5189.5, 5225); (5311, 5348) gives 0.09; 34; 32.1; 33.7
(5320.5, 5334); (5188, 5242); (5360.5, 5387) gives 0.07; 33.7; 34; 33.9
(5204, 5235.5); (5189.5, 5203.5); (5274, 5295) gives 0.15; 36.5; 37.4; 36.7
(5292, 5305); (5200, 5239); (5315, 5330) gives -0.04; 32.7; 33.9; 33.6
